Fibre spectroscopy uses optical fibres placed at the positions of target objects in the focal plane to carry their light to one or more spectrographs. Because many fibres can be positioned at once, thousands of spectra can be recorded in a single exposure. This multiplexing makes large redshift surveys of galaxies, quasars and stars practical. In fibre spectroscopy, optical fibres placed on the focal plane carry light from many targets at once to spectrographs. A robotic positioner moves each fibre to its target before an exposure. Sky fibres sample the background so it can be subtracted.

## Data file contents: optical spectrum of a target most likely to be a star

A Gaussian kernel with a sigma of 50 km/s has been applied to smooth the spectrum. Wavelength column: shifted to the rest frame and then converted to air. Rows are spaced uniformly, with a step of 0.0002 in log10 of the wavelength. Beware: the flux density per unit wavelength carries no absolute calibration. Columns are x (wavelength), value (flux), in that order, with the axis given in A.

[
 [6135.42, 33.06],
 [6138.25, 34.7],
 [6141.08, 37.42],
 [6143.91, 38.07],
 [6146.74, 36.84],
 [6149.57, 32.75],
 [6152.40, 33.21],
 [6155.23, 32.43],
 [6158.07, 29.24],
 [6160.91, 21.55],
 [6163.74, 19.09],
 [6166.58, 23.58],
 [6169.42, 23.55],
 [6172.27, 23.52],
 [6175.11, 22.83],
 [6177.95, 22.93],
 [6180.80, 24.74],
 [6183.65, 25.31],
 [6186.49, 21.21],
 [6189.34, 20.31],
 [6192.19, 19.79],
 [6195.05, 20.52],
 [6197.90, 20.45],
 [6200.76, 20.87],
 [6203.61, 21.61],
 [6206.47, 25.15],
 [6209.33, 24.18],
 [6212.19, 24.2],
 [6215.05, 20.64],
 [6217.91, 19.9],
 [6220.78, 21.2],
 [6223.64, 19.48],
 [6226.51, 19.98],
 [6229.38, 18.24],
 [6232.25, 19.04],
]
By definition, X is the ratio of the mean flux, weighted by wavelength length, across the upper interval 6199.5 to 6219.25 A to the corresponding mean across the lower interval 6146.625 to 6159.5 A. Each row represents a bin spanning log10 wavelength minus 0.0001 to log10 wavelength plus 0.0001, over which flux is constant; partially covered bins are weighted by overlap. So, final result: 0.69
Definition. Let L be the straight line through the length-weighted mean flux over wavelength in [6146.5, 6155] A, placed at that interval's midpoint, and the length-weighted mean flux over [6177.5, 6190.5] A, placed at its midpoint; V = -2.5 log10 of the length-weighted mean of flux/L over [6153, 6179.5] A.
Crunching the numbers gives 0.17 mag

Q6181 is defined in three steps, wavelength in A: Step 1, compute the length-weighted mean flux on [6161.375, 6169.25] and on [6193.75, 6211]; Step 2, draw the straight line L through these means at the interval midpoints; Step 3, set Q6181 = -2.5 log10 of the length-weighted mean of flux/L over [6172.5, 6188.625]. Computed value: -0.07 mag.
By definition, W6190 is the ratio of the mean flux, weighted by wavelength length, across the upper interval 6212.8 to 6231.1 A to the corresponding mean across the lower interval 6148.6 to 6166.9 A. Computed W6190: 0.73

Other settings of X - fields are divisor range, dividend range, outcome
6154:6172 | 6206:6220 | 0.91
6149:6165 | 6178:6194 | 0.80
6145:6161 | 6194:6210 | 0.69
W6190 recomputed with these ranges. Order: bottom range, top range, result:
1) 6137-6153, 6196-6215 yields 0.63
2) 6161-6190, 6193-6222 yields 0.96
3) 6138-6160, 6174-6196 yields 0.65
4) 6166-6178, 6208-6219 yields 0.96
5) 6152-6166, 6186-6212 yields 0.82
